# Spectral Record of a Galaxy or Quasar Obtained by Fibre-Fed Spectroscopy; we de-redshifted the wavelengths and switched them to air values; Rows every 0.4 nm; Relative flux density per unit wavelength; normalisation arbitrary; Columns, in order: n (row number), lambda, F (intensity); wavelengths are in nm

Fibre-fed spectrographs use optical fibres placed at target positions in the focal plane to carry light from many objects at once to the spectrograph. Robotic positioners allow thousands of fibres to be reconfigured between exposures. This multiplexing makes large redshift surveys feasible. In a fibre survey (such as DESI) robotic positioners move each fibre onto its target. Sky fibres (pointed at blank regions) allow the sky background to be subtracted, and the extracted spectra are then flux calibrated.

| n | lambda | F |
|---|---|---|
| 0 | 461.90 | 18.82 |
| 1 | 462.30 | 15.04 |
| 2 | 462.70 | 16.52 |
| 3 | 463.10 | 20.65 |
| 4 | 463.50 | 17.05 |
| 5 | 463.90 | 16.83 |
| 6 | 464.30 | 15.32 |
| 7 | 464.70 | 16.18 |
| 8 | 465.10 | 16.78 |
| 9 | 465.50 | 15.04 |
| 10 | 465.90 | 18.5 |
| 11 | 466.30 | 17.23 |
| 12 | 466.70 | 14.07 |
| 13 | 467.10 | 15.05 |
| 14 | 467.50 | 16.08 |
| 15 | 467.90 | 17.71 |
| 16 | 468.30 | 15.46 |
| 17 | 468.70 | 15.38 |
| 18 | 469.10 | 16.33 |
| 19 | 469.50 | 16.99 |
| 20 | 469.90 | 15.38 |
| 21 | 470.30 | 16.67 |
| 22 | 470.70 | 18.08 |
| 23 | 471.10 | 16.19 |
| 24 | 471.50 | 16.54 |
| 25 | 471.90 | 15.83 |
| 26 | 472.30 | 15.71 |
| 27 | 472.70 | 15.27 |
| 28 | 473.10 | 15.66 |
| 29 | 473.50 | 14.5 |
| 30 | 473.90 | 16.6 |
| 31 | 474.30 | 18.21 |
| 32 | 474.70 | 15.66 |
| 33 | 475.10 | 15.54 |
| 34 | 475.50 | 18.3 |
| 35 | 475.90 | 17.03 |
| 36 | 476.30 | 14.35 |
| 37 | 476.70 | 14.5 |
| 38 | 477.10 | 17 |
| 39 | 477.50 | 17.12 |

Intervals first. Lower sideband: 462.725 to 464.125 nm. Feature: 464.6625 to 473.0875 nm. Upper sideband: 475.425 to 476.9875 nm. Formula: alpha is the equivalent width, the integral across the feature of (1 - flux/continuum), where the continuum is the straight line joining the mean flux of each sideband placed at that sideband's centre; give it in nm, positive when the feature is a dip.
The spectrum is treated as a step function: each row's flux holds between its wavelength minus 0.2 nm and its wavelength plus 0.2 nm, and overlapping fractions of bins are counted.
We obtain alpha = 0.42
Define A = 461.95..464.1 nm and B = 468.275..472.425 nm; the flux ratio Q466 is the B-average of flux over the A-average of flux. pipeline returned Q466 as 0.94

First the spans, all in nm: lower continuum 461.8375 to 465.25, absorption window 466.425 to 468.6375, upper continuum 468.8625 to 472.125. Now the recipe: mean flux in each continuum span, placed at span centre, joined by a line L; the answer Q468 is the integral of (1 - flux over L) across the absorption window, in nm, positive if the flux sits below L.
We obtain 0.13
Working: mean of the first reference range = 17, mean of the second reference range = 16.5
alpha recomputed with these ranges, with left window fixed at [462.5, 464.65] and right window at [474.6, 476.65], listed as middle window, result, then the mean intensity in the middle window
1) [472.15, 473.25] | 0.05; 15.5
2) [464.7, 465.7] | 0.06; 16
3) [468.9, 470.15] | 0.03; 16.3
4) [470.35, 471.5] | -0.03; 17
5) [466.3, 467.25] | 0.10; 15.1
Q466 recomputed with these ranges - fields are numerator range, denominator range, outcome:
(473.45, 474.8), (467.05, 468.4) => 1.02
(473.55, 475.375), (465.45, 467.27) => 1.02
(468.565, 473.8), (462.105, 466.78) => 0.96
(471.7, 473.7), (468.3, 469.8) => 0.96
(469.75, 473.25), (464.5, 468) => 0.99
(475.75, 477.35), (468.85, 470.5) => 0.96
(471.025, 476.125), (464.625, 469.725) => 1.00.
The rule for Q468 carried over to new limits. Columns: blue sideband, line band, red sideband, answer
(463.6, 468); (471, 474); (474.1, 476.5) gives 0.125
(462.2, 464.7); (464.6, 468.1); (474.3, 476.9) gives 0.088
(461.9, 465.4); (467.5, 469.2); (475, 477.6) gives 0.045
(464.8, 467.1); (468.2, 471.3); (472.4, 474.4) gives -0.053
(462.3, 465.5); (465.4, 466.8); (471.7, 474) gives 0.004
